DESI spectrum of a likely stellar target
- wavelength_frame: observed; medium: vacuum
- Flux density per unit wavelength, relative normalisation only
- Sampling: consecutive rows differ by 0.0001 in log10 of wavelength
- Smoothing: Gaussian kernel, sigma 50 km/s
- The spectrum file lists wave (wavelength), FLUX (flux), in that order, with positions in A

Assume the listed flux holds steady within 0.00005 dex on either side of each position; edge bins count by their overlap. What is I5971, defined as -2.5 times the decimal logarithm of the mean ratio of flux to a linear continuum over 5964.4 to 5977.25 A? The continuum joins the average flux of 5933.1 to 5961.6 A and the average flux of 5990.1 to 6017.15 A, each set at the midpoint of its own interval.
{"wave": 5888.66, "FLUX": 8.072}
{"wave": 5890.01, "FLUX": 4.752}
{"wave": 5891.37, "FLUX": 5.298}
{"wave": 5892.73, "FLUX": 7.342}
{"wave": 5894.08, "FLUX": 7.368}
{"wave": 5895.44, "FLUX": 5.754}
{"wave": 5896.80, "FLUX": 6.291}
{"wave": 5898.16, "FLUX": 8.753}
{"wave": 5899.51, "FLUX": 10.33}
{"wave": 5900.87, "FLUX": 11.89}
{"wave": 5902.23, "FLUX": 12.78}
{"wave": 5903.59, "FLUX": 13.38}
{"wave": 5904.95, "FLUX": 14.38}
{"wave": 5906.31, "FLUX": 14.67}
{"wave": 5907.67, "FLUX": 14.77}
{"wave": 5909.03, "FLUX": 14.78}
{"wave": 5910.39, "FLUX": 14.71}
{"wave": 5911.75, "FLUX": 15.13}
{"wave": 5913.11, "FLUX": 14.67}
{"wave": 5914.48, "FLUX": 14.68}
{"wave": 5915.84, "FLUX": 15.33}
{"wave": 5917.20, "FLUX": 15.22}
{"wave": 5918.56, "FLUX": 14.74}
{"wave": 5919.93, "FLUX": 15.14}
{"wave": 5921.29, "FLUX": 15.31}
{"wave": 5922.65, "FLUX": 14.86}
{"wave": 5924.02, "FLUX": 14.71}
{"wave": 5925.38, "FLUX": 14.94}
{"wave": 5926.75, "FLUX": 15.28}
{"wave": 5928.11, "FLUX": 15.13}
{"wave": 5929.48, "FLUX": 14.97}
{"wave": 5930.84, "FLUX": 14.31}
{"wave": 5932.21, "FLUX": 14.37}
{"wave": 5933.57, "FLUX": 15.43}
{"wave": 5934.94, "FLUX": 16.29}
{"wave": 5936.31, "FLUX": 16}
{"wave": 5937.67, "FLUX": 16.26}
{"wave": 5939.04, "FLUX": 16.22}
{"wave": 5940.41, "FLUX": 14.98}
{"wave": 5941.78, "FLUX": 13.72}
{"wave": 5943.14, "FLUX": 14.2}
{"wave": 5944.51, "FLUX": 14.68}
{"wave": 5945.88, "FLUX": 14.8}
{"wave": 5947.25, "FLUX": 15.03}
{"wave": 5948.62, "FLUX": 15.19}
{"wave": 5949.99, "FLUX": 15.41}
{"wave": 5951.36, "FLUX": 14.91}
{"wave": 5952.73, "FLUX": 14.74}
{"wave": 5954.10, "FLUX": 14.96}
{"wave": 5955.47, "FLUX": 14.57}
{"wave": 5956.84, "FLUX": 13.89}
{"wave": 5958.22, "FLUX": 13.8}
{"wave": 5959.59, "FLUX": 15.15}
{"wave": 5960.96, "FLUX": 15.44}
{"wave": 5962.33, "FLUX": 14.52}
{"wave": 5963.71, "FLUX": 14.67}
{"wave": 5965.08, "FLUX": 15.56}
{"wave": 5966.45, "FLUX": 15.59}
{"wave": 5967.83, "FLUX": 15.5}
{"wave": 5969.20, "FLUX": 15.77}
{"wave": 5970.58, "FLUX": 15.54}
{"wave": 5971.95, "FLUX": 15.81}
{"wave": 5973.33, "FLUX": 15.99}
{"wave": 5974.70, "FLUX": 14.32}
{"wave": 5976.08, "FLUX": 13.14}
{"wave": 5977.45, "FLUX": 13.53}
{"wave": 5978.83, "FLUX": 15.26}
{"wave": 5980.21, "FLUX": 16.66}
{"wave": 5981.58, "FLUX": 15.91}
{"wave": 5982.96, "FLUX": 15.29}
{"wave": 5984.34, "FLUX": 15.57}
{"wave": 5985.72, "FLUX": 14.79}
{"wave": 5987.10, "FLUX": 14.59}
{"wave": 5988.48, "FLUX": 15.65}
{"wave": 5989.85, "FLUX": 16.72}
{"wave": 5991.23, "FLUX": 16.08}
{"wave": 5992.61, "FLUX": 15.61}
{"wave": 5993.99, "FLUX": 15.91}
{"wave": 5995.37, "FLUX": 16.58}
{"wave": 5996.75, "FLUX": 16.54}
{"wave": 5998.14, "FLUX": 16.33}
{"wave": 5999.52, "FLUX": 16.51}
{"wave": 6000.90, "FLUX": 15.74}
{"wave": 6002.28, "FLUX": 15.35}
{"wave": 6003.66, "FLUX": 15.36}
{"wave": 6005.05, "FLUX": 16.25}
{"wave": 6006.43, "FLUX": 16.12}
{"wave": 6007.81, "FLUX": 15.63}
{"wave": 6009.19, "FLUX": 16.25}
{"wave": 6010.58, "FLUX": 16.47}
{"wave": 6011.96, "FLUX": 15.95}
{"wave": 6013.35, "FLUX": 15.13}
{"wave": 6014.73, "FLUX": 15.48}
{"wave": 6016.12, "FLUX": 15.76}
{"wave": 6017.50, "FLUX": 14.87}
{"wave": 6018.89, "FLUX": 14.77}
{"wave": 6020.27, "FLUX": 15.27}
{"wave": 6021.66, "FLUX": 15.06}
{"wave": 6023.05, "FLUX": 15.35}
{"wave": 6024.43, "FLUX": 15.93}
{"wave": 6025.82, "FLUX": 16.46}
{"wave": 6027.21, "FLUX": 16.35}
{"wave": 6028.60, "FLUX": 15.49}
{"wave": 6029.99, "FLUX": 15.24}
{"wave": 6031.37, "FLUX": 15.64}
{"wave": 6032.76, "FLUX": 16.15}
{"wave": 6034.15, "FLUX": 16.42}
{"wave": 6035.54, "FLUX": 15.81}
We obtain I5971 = 0.02 mag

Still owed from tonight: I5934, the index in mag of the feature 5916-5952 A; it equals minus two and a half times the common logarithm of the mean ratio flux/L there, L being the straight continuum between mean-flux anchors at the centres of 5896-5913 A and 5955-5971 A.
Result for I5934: -0.09 mag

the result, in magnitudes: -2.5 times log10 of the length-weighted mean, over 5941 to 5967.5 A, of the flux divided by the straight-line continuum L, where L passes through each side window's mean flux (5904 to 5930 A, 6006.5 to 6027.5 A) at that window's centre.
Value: 0.028 mag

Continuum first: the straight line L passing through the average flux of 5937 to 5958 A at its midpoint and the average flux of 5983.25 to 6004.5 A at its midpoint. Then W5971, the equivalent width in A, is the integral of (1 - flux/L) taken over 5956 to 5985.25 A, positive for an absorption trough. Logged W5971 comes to 0.5 A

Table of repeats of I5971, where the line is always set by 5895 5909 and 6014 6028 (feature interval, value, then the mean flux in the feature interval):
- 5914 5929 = -0.226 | 15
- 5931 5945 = -0.190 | 15.2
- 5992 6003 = -0.094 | 16.1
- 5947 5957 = -0.128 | 14.9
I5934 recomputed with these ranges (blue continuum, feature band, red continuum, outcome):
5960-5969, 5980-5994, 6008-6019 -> -0.02 mag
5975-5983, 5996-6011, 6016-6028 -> -0.05 mag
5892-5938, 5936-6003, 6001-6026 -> -0.04 mag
